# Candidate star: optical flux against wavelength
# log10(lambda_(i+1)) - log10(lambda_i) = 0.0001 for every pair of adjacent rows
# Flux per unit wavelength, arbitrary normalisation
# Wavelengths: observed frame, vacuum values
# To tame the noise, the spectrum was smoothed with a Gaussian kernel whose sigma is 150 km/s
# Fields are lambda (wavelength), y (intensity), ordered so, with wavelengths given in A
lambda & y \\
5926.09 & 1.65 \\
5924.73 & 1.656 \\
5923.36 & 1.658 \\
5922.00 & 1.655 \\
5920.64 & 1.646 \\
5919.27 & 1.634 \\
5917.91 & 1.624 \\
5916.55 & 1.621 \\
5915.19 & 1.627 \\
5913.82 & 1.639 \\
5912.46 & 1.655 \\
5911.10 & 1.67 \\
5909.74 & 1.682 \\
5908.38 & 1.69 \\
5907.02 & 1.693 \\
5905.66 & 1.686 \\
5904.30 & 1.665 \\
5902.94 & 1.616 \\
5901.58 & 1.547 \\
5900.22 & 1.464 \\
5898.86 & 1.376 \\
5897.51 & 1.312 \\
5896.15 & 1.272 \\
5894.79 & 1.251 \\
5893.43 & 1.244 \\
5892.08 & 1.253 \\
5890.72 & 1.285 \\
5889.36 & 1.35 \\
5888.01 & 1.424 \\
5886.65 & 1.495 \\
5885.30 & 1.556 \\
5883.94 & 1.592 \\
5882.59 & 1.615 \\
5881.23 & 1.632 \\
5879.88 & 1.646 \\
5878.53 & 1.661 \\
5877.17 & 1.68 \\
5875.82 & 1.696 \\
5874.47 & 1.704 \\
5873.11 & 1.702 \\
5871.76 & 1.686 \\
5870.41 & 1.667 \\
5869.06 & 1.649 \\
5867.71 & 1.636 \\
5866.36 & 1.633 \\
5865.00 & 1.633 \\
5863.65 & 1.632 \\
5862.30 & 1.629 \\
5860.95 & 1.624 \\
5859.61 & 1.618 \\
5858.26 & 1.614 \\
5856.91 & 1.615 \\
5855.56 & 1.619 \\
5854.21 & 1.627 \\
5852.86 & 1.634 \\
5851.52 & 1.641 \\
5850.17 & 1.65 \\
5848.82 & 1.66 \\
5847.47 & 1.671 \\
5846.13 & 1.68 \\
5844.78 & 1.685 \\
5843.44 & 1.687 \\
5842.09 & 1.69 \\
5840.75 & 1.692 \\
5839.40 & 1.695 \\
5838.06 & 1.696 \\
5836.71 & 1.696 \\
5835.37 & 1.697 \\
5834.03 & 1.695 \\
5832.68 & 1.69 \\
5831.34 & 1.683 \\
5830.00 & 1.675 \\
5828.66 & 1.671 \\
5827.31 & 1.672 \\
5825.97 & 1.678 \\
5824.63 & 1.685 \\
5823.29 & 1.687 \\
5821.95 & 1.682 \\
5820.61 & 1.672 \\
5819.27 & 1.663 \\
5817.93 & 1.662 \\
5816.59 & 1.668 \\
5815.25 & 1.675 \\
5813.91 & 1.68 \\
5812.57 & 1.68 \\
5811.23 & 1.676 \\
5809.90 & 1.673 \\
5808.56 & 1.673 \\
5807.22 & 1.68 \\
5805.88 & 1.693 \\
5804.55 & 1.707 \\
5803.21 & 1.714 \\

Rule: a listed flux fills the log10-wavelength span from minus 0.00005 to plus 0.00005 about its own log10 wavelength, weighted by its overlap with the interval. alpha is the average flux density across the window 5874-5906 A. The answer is 1.5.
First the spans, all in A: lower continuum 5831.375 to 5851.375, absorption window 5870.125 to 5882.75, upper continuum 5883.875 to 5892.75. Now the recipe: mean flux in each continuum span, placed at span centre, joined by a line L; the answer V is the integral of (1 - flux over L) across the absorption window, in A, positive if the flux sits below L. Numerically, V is -1.6 A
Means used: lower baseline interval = 1.68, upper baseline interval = 1.41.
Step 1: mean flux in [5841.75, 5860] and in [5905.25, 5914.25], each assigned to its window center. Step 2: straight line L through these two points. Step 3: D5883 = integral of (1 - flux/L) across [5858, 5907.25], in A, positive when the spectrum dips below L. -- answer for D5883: 3.3 A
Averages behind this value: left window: 1.65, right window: 1.68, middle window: 1.55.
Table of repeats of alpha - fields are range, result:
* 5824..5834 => 1.68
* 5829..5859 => 1.67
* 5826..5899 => 1.6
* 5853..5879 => 1.65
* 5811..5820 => 1.67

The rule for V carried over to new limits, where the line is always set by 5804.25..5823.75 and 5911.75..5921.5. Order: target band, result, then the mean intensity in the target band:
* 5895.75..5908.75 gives 0.85 A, 1.53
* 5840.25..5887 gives 0.34 A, 1.65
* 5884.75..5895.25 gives 1.85 A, 1.36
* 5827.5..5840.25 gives -0.14 A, 1.69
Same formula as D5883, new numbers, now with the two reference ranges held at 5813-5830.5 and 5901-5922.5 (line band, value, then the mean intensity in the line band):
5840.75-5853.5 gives -0.01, 1.67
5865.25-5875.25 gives -0.04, 1.67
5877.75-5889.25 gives 0.61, 1.57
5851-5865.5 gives 0.33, 1.63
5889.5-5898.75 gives 2.08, 1.28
